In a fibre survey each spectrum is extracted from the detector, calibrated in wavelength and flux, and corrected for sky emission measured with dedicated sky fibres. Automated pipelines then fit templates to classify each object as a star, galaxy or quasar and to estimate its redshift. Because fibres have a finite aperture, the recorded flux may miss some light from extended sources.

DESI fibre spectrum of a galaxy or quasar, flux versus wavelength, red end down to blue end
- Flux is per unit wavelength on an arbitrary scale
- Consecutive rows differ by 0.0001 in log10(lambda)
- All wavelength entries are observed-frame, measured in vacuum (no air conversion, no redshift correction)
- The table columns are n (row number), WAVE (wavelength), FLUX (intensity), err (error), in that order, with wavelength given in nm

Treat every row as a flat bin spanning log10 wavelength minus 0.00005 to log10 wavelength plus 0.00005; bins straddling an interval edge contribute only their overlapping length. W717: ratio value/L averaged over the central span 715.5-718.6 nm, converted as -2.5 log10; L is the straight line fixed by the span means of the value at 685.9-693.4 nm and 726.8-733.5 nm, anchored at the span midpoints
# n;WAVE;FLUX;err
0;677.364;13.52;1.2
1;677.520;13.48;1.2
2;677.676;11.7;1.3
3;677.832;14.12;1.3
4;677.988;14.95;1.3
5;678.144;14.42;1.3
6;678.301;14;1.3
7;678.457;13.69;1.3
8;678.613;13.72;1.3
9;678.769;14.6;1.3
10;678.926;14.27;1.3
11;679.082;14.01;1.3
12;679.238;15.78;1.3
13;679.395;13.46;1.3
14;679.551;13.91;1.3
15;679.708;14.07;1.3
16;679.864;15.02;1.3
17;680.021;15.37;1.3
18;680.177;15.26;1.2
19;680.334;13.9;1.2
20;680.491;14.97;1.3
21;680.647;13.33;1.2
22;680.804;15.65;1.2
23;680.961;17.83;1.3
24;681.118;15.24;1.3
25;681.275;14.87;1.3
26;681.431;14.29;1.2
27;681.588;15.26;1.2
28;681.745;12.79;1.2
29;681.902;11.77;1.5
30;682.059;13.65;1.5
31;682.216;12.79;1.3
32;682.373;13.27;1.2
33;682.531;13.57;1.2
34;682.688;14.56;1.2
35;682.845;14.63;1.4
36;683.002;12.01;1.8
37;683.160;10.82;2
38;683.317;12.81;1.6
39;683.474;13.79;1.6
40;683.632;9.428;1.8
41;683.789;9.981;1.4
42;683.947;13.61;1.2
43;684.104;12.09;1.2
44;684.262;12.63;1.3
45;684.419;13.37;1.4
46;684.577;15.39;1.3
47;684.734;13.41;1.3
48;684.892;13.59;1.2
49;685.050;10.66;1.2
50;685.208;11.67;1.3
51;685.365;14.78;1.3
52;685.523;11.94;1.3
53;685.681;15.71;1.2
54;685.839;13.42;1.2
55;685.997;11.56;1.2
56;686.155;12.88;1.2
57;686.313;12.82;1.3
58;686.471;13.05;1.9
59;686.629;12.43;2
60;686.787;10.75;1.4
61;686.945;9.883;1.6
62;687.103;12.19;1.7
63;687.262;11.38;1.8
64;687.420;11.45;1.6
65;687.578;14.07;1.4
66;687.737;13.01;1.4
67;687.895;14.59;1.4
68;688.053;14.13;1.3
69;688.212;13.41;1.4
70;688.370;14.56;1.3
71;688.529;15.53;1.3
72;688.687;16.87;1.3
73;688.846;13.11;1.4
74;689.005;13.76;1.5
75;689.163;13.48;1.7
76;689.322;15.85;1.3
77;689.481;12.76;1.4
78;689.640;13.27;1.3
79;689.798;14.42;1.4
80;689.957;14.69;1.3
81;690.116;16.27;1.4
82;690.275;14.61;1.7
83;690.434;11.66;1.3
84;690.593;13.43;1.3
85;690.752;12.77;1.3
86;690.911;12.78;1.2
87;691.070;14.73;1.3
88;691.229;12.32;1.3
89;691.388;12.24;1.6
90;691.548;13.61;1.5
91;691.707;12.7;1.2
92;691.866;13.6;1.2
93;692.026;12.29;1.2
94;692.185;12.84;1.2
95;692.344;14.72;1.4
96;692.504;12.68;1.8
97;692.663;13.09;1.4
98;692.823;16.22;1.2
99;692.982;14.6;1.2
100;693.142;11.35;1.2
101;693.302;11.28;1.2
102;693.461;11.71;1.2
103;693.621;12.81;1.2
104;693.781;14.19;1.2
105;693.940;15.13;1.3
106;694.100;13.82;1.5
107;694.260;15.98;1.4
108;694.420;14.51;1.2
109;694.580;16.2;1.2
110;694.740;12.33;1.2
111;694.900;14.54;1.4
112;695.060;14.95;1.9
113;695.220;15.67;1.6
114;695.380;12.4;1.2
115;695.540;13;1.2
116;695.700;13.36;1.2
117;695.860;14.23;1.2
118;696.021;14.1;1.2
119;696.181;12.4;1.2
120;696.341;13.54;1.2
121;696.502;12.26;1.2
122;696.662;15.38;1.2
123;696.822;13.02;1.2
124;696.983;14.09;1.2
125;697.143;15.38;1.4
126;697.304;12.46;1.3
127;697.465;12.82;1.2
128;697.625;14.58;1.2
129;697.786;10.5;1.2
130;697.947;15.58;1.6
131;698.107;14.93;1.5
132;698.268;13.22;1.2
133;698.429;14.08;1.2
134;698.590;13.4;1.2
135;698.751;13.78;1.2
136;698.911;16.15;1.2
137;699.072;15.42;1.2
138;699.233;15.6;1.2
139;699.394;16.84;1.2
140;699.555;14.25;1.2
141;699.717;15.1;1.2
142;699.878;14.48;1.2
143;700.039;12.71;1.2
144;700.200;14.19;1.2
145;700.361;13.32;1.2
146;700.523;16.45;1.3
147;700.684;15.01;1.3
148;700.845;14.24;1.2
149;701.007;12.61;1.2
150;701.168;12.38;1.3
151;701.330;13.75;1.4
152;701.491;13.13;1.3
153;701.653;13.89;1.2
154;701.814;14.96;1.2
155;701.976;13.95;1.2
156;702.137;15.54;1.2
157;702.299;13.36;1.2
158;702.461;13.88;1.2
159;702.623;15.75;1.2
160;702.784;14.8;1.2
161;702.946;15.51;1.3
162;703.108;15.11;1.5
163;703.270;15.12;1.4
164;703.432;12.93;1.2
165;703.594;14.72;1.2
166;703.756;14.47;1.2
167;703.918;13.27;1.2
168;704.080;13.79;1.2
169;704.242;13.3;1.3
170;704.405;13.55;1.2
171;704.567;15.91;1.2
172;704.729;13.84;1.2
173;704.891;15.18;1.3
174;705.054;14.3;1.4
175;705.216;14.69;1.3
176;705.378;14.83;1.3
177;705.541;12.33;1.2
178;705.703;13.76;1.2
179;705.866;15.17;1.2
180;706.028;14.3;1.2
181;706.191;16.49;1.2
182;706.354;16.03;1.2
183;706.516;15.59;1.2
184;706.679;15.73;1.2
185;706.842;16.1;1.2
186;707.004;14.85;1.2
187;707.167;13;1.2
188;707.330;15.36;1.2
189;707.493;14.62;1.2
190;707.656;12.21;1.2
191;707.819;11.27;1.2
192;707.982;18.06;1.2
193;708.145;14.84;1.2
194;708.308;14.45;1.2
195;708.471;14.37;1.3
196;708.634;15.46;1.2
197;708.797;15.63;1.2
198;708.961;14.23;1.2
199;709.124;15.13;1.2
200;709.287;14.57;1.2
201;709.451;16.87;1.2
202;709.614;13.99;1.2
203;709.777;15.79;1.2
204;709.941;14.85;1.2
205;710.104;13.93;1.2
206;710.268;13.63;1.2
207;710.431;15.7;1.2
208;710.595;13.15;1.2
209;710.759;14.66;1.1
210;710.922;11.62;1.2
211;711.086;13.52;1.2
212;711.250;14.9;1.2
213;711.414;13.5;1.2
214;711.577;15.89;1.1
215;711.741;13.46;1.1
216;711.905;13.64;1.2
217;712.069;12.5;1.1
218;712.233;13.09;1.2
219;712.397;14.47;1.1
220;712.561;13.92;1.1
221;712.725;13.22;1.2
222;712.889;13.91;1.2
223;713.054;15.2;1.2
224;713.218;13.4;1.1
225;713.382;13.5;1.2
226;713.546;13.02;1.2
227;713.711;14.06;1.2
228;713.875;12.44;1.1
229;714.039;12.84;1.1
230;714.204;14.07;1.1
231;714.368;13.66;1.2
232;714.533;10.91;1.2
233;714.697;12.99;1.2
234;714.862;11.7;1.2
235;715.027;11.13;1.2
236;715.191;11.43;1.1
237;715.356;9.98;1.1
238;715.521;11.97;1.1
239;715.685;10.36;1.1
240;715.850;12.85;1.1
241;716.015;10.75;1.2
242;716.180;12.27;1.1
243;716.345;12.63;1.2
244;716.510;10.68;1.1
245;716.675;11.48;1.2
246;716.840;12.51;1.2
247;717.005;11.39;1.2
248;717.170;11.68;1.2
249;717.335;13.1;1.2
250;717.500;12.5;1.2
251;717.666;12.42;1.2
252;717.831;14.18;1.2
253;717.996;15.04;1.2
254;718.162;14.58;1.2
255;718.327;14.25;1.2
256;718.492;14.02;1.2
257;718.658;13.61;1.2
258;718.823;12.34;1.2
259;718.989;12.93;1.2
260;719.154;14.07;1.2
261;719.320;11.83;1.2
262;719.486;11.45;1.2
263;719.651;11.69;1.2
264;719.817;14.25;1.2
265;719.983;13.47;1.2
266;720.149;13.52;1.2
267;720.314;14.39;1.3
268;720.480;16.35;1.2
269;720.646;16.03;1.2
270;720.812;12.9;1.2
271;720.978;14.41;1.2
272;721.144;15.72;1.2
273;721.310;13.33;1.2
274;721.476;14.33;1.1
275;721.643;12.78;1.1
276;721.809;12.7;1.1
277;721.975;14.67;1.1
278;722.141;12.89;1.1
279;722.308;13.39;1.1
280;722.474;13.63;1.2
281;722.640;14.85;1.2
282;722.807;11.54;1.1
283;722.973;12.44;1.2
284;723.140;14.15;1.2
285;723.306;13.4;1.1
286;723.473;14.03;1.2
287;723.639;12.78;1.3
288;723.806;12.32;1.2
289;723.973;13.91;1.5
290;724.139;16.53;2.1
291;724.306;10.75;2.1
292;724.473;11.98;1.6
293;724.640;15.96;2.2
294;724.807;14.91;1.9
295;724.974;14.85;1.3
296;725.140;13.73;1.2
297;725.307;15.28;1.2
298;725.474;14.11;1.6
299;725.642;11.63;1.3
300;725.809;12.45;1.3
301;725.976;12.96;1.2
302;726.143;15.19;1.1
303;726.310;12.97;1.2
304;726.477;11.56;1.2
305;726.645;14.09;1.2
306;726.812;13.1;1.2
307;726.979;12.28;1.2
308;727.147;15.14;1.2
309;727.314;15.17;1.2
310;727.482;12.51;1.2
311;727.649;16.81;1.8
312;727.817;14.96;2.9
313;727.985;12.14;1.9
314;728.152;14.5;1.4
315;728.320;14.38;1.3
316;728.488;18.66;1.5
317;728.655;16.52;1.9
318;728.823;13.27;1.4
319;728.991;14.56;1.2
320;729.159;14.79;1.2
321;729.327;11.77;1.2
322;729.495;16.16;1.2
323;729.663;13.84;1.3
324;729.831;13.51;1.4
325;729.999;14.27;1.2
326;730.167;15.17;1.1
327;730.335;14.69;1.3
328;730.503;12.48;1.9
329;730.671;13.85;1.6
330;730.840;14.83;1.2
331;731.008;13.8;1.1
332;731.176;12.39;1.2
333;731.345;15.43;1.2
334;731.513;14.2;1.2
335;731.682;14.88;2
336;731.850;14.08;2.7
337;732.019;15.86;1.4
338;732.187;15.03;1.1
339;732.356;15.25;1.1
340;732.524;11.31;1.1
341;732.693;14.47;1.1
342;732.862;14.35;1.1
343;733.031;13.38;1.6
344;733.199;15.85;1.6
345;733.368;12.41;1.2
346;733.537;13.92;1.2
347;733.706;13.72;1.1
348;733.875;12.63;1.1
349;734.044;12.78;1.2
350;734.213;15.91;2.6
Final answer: 0.115 mag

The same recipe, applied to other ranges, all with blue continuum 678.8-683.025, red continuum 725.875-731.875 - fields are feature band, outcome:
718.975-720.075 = 0.11 mag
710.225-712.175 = 0.03 mag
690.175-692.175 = 0.10 mag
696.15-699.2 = 0.03 mag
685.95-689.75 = 0.08 mag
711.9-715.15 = 0.09 mag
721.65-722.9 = 0.07 mag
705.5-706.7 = -0.05 mag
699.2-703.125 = -0.01 mag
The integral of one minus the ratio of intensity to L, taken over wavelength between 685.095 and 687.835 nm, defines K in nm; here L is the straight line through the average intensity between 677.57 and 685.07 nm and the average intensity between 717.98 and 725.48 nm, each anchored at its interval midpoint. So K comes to 0.242 nm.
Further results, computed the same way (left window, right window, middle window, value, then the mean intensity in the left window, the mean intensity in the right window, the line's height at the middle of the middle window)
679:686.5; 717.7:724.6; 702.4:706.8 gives -0.34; 13.6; 13.6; 13.6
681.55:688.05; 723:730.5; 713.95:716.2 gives 0.29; 12.8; 14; 13.7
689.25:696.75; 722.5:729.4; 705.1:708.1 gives -0.20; 13.7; 13.9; 13.8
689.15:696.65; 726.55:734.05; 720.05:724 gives 0.09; 13.7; 14.2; 14.1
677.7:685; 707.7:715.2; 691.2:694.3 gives 0.11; 13.8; 13.9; 13.8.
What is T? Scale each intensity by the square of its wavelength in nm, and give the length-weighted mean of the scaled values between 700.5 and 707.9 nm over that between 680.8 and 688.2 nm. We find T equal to 1.16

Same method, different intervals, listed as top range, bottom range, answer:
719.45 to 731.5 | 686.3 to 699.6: 1.11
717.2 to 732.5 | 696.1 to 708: 1.04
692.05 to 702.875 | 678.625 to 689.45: 1.08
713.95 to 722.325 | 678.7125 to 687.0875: 1.07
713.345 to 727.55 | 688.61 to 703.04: 1.01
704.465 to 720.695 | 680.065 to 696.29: 1.09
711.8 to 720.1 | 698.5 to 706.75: 0.92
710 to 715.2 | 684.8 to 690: 1.09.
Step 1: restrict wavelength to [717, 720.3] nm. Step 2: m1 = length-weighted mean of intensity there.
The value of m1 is 13.2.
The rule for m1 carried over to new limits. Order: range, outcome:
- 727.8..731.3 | 14.3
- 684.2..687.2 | 12.7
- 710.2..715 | 13.5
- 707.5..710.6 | 14.7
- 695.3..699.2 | 13.8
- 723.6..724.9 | 13.7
